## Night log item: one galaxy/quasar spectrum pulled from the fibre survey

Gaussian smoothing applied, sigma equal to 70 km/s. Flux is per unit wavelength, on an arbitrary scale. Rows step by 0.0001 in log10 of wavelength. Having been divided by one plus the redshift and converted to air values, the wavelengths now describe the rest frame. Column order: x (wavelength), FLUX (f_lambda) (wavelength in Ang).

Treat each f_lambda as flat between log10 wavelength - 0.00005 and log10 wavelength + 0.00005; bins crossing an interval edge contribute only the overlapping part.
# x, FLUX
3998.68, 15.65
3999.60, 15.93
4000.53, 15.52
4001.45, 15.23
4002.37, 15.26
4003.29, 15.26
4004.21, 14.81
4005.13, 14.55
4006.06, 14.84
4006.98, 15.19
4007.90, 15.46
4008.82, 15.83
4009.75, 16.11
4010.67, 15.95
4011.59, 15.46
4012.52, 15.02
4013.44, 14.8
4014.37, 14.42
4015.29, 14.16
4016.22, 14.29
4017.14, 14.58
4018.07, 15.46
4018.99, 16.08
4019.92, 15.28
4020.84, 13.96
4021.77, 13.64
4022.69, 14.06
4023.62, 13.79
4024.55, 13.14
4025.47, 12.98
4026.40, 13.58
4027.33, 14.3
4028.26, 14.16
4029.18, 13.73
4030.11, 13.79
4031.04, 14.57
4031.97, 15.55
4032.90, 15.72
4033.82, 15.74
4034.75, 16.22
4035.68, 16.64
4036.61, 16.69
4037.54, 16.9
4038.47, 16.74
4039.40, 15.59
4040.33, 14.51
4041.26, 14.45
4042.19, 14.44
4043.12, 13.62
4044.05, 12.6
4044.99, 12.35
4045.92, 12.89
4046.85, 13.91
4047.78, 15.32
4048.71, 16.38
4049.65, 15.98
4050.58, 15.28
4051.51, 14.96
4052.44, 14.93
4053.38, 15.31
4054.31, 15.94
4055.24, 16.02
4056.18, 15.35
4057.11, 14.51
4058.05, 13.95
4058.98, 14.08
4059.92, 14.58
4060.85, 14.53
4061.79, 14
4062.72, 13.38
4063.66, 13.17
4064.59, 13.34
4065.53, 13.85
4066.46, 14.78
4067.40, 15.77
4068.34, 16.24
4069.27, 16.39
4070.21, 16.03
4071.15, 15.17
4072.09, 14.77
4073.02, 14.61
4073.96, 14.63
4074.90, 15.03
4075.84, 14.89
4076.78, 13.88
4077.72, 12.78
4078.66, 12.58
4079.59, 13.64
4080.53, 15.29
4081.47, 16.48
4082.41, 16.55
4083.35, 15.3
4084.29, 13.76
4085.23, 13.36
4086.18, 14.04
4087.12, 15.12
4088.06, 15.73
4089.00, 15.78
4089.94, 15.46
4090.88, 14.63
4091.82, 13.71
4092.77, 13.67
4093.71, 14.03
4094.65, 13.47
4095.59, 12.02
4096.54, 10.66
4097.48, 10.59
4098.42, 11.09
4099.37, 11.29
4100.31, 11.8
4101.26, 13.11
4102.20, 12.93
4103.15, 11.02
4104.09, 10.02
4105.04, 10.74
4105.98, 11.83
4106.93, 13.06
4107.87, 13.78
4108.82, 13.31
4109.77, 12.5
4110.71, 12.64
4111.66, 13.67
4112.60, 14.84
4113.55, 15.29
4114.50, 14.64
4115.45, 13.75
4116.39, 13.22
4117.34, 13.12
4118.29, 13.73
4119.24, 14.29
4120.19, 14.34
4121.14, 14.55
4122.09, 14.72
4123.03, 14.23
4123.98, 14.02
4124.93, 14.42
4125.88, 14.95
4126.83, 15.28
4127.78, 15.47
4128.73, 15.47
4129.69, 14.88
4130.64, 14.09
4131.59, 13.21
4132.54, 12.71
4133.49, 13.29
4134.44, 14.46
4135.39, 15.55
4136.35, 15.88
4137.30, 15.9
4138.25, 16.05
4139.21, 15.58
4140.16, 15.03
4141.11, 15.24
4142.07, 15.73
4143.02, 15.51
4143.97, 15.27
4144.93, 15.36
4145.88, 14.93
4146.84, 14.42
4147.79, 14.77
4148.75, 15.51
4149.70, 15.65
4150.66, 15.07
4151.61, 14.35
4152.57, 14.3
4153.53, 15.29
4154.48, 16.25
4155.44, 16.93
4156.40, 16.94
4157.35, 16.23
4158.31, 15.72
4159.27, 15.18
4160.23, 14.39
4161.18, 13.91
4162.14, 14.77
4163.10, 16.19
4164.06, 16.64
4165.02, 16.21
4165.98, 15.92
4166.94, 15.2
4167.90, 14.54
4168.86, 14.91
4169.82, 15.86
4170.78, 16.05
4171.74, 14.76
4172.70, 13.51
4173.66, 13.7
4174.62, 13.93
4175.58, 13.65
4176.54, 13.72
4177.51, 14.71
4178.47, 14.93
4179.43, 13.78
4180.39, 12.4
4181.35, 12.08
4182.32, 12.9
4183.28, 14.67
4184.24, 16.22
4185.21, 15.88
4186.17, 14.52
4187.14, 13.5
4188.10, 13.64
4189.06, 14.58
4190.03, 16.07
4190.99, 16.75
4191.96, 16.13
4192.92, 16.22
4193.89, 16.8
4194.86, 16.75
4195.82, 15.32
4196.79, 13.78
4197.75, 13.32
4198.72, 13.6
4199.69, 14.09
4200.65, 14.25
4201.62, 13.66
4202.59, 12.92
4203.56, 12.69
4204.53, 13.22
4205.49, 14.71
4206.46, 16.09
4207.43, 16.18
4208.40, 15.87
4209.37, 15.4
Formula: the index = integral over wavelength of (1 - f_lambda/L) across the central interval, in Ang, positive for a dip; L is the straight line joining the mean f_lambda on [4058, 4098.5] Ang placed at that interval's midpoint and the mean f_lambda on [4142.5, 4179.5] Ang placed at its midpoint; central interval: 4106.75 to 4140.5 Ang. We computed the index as 0.9 Ang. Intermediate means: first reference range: 14.3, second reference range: 15.1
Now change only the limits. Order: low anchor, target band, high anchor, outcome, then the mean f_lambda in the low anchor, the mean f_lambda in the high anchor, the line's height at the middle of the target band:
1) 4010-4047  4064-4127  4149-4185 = 3.9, 14.7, 14.9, 14.8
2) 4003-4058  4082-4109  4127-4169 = 3.4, 14.9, 15.2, 15.1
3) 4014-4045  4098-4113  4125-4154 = 2.6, 14.7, 15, 14.9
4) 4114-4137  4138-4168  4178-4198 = -1.8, 14.4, 14.8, 14.5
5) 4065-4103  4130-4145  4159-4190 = -0.5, 14.1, 14.6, 14.4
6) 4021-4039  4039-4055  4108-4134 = 0.1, 14.8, 14.1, 14.7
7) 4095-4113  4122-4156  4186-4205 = -5.0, 12.2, 14.6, 13.1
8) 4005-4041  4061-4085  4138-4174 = 0.7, 15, 15.3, 15.1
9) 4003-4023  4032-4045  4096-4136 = -0.6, 15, 13.4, 14.6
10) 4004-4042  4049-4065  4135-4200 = 0.3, 14.9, 15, 15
